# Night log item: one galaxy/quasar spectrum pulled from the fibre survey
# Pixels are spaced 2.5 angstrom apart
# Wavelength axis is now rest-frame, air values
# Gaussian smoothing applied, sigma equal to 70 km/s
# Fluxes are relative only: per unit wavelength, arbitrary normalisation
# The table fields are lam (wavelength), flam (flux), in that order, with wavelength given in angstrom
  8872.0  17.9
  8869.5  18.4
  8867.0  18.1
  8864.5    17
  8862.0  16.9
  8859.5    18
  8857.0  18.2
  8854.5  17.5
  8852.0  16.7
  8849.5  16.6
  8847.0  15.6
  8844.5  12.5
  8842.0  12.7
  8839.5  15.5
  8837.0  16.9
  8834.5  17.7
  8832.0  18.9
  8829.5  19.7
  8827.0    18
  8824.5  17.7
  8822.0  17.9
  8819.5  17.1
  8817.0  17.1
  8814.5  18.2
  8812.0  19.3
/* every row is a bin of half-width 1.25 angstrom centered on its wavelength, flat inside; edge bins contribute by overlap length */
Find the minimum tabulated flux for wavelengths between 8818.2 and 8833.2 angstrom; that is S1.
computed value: 17.1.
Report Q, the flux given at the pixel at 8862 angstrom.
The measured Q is 16.9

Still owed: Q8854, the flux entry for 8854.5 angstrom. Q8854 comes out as 17.5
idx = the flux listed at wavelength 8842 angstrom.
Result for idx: 12.7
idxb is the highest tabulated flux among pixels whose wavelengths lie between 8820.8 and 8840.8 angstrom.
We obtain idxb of 19.7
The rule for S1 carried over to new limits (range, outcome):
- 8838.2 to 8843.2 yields 12.7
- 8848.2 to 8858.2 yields 16.6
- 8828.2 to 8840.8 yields 15.5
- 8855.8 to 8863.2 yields 16.9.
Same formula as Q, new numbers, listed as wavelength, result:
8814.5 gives 18.2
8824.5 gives 17.7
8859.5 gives 18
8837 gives 16.9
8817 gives 17.1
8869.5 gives 18.4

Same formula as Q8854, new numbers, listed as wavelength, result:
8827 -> 18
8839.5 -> 15.5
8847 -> 15.6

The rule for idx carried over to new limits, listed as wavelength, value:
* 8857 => 18.2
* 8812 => 19.3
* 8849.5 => 16.6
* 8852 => 16.7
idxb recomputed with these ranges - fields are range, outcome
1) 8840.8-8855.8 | 17.5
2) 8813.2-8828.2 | 18.2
